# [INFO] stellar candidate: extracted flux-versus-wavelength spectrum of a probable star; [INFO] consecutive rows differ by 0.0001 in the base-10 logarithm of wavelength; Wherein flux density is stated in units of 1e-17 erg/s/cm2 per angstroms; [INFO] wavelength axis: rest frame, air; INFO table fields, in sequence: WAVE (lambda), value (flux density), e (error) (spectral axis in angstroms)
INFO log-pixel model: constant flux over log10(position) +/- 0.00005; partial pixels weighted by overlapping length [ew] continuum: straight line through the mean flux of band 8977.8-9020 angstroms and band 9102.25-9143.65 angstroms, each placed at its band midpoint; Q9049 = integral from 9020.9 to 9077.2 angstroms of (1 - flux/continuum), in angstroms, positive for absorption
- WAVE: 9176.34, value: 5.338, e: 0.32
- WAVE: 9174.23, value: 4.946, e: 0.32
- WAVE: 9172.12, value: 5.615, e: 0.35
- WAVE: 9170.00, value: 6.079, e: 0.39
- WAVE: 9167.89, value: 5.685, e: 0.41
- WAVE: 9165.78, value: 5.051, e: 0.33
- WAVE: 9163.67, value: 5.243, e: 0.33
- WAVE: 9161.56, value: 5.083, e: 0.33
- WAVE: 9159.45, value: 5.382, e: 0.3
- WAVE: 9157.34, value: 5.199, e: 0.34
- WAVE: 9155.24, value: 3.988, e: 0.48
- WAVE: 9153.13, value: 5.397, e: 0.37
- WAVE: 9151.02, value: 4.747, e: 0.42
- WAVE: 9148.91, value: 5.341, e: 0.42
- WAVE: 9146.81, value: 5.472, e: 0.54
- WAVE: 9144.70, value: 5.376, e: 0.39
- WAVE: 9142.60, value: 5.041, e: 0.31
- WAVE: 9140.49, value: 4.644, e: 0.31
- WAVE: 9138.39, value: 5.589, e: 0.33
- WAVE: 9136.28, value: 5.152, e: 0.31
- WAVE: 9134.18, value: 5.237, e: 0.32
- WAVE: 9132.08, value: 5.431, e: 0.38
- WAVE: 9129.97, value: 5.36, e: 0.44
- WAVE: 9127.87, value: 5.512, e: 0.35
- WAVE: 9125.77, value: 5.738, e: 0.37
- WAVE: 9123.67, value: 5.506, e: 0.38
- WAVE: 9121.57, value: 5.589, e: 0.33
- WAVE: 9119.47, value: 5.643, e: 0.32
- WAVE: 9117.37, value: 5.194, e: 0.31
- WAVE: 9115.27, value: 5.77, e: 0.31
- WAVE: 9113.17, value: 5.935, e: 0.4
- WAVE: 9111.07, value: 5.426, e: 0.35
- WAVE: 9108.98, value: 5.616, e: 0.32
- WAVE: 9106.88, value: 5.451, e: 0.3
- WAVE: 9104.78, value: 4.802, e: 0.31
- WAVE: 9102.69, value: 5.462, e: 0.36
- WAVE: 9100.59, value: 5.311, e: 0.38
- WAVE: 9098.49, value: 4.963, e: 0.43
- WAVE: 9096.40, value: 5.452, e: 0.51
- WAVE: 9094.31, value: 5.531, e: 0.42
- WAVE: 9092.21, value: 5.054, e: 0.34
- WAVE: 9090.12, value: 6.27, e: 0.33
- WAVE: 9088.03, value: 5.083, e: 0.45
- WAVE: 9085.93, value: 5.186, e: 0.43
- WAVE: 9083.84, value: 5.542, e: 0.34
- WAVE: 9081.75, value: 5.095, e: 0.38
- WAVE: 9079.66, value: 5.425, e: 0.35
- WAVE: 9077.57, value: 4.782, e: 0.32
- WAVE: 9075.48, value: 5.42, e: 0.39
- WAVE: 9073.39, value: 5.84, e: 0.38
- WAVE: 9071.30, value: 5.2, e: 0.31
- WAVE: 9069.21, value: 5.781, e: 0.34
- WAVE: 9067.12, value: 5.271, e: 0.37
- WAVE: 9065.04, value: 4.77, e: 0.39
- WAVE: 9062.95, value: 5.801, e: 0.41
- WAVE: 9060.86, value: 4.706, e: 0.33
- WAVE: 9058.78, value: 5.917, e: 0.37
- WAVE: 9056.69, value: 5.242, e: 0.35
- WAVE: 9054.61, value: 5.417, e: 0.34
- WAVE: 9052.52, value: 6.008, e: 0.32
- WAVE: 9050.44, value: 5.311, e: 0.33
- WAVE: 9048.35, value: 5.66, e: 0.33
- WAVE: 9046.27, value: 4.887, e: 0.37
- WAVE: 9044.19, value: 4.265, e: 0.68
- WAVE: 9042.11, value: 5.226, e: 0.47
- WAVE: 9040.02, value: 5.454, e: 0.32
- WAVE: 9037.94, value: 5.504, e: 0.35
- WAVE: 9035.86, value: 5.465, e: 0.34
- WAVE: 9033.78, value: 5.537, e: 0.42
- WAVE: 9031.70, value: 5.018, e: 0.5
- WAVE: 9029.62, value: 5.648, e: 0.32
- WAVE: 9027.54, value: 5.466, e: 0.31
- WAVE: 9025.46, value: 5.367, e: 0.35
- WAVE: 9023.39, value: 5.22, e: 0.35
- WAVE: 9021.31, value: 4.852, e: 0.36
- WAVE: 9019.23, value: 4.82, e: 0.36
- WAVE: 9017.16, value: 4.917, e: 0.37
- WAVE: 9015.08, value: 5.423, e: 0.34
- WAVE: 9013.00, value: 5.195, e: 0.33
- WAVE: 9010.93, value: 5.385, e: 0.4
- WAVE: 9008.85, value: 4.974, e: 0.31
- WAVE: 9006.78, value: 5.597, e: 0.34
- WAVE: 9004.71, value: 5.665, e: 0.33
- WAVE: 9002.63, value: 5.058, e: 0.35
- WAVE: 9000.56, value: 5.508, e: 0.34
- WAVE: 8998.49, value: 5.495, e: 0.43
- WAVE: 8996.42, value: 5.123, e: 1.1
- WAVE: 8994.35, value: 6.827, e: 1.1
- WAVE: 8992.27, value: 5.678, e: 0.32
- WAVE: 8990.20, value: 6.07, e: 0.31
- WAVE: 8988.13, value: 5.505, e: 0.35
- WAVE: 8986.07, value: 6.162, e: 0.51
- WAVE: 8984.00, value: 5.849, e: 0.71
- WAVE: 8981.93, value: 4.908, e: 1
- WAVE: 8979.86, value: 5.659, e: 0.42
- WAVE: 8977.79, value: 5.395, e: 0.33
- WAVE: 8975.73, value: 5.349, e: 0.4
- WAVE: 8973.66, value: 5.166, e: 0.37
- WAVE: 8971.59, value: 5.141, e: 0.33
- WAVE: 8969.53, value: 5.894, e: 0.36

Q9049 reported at 1.2 angstroms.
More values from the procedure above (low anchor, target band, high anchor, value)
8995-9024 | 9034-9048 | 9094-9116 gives 0.33 angstroms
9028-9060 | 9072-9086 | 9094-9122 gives 0.18 angstroms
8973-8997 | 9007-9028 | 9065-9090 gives 1.42 angstroms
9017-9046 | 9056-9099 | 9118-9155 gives -0.89 angstroms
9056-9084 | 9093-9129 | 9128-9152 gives -1.28 angstroms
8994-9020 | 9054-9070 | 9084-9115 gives 0.09 angstroms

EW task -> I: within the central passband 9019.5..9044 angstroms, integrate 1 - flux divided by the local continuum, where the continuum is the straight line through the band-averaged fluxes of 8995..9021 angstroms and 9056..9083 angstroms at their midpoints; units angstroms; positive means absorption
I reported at 0.0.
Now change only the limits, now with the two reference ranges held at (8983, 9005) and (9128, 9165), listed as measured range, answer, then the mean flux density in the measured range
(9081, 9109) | 0.1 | 5.34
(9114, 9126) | -0.7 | 5.57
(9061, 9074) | 0.2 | 5.38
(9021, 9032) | 0.6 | 5.31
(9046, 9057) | 0.1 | 5.47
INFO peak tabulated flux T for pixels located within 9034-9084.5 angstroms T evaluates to 6.008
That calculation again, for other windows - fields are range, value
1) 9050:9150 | 6.27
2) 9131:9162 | 5.589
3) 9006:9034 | 5.648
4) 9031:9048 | 5.537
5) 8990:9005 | 6.827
